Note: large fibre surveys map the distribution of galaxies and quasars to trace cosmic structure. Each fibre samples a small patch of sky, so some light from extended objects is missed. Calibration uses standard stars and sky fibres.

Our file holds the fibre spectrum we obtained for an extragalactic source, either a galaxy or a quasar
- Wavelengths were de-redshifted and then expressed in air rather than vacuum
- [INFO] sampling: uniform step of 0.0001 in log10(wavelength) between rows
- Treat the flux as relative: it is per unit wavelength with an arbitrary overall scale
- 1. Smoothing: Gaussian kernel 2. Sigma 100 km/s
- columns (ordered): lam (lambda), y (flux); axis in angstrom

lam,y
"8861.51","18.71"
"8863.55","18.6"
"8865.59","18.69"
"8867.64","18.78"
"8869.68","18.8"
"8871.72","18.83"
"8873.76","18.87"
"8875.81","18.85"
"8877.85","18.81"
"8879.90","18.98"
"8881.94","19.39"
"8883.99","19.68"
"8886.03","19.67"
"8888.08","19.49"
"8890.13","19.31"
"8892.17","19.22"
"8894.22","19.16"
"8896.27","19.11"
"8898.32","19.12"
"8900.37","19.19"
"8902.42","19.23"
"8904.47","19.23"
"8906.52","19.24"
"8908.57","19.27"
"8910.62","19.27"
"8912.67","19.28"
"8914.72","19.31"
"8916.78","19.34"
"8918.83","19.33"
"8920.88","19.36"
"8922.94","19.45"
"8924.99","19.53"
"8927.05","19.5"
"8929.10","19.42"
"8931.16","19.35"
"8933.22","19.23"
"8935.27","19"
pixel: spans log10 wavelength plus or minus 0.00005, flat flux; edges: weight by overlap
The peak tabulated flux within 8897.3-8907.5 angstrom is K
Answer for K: 19.24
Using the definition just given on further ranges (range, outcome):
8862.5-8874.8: 18.87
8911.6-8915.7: 19.31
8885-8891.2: 19.67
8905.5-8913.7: 19.28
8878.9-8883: 19.39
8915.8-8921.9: 19.36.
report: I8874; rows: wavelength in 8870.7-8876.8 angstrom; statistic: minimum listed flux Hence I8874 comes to 18.83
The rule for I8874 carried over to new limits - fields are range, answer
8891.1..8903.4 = 19.11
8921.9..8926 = 19.45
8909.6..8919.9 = 19.27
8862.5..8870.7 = 18.6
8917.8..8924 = 19.33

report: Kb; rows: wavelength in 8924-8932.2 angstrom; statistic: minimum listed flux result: 19.35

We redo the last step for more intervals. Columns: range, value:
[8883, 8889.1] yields 19.49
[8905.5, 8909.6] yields 19.24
